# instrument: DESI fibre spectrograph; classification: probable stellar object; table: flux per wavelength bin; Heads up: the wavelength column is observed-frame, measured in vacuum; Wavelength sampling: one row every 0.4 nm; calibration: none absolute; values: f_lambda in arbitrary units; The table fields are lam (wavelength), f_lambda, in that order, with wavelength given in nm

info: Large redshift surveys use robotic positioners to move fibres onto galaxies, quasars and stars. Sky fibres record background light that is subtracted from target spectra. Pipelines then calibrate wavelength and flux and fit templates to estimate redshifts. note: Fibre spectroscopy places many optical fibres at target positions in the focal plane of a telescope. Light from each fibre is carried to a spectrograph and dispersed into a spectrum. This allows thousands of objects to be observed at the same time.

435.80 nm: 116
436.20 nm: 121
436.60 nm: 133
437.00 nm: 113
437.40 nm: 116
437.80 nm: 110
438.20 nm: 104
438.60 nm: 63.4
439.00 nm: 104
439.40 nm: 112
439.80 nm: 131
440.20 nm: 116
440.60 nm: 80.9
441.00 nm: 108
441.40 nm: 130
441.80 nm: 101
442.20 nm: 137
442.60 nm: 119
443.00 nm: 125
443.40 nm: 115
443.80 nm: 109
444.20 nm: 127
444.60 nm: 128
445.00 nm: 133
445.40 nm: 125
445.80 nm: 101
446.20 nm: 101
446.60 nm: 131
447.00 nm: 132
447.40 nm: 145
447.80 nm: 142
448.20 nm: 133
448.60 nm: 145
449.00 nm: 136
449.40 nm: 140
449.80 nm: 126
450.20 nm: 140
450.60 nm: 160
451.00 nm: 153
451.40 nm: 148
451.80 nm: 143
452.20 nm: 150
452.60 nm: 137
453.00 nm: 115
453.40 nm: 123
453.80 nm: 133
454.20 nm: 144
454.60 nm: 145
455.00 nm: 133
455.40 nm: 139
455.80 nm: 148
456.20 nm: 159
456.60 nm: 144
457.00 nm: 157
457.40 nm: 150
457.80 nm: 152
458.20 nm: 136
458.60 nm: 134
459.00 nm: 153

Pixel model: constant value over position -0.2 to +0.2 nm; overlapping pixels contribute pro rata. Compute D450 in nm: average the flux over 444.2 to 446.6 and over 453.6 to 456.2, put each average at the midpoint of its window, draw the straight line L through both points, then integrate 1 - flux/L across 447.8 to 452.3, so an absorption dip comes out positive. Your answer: -0.43 nm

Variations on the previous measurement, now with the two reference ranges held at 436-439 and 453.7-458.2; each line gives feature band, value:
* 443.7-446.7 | 0.11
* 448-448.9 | -0.06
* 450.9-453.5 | -0.01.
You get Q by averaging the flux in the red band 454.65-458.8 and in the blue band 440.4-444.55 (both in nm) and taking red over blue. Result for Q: 1.3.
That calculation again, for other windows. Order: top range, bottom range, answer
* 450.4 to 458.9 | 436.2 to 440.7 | 1.32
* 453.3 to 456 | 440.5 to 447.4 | 1.16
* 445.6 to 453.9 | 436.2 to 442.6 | 1.21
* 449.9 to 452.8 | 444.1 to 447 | 1.21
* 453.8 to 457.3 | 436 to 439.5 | 1.34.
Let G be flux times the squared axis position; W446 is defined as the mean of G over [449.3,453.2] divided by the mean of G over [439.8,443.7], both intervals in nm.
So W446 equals 1.3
